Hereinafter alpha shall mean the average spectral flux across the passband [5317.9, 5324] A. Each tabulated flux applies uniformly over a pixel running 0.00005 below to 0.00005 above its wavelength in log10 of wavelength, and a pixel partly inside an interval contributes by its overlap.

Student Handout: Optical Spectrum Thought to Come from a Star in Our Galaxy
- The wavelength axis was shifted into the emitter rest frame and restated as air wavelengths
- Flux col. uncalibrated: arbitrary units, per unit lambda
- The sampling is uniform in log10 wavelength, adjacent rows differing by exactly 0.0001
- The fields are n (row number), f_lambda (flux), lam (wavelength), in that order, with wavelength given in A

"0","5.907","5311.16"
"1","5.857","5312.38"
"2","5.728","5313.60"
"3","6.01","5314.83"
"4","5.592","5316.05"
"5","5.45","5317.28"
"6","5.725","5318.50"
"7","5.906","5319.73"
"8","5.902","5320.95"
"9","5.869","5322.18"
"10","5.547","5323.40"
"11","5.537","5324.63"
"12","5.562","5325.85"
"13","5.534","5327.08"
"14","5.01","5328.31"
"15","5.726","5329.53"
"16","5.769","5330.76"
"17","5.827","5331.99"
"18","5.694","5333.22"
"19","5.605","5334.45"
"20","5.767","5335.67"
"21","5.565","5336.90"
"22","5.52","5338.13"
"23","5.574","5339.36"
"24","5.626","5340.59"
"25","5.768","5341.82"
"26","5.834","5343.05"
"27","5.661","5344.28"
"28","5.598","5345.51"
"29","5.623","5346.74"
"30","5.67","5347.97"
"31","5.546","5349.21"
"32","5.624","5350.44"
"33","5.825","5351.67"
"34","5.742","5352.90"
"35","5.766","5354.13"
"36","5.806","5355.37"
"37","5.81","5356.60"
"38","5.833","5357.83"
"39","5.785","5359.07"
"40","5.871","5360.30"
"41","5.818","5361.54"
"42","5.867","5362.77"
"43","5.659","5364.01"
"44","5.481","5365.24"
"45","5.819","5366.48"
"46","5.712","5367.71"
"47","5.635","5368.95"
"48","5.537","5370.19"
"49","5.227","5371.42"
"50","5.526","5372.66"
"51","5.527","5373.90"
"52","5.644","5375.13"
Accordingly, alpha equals 5.79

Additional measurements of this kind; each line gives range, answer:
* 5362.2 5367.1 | 5.71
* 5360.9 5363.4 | 5.83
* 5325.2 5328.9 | 5.37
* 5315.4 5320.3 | 5.67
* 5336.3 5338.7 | 5.54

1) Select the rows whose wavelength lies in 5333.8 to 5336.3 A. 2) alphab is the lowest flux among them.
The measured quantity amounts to 5.605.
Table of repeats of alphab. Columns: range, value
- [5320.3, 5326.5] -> 5.537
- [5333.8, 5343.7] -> 5.52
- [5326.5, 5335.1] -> 5.01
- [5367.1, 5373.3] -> 5.227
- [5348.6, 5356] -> 5.546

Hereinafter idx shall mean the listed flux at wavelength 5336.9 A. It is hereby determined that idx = 5.565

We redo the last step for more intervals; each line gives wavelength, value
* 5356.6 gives 5.81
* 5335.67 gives 5.767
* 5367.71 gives 5.712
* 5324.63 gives 5.537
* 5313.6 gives 5.728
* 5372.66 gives 5.526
